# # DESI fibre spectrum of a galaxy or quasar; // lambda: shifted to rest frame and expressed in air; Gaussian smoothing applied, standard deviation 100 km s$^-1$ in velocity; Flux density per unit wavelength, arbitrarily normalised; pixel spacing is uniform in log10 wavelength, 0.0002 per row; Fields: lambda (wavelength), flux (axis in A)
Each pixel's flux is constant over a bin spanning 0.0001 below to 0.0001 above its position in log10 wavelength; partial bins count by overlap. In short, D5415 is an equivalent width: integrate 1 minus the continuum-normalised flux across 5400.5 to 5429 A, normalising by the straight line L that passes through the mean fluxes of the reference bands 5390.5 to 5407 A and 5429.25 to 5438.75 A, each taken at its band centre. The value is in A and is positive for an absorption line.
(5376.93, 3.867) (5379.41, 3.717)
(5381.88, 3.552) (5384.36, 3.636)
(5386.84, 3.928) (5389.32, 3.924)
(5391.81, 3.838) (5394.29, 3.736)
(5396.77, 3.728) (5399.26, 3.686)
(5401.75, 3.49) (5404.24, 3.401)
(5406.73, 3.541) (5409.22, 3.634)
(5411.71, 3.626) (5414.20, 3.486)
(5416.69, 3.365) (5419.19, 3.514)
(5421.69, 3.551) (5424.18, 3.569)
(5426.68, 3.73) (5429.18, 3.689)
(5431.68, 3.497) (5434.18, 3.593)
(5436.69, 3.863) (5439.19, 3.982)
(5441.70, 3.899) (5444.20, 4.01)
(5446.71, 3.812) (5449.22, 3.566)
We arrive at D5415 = 0.9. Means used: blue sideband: 3.64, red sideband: 3.68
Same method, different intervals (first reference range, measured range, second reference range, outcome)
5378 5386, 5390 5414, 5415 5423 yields -0.48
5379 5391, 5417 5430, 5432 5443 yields 0.70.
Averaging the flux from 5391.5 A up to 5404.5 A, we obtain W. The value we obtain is 3.65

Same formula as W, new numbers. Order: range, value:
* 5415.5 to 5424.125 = 3.49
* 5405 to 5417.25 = 3.54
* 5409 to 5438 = 3.59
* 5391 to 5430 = 3.6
